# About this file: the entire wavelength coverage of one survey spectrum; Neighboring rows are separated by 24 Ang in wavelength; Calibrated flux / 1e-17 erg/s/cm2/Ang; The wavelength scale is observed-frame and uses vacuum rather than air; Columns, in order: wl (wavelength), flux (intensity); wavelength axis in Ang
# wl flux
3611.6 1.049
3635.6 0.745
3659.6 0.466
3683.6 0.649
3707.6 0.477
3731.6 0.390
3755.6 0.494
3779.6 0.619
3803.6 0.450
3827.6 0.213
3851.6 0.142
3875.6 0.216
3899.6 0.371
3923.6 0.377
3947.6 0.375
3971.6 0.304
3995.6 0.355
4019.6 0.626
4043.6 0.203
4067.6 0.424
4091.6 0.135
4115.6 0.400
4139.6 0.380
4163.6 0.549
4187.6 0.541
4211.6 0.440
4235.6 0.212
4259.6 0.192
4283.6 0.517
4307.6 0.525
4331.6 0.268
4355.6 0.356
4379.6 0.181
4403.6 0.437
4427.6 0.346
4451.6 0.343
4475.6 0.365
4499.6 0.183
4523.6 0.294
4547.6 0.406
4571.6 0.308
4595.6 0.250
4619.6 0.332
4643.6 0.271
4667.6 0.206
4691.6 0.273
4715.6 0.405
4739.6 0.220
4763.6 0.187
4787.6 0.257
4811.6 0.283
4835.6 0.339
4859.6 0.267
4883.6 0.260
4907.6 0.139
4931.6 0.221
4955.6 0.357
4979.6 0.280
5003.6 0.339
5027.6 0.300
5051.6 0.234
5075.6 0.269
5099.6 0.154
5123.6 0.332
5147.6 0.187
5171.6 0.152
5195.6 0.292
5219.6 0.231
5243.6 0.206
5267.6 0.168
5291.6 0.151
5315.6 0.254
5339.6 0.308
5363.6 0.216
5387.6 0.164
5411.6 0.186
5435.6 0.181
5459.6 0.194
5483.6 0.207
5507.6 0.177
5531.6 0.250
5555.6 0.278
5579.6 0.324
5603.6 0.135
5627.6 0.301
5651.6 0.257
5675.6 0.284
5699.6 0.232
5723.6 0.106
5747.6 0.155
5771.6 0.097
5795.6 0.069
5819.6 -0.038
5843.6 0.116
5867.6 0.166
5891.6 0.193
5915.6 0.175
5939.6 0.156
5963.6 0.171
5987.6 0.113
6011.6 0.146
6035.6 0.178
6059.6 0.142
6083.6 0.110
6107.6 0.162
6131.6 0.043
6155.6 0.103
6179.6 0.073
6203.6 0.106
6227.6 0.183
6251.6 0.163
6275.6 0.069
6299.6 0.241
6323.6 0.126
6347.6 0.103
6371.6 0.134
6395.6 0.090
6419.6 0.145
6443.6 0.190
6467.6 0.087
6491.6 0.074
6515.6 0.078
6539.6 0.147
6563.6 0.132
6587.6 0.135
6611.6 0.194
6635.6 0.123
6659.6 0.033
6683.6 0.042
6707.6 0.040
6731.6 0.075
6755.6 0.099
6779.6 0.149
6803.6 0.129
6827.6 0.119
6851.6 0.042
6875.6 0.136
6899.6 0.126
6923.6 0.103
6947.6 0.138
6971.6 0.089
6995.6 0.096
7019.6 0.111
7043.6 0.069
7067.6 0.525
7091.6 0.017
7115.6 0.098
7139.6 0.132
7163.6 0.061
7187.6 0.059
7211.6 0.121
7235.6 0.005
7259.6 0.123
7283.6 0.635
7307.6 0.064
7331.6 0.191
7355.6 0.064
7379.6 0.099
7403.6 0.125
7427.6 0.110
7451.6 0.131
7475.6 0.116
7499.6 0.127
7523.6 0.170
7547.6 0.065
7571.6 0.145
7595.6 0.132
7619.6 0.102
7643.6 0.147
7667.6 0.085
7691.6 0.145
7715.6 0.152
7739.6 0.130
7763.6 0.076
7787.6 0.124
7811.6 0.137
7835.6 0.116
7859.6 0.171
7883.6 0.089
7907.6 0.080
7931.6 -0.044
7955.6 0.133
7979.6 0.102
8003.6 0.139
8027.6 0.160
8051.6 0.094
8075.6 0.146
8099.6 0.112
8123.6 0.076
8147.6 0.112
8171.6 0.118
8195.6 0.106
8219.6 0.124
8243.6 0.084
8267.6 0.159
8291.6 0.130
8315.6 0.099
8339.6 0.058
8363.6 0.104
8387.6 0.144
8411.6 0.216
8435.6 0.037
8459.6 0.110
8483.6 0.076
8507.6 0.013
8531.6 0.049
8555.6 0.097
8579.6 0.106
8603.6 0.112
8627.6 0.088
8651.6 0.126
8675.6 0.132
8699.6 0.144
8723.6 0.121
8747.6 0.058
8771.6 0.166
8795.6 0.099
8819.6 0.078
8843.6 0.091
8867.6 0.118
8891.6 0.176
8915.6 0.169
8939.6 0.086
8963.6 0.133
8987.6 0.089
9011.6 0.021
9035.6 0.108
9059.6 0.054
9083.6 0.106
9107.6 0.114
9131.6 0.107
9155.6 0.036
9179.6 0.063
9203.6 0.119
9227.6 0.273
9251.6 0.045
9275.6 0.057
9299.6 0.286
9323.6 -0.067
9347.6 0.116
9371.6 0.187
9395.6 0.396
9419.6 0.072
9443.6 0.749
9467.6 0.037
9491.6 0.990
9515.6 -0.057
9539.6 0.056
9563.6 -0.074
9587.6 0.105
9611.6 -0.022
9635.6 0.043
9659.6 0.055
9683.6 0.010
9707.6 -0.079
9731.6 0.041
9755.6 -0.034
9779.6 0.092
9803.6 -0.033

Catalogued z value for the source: 0.90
